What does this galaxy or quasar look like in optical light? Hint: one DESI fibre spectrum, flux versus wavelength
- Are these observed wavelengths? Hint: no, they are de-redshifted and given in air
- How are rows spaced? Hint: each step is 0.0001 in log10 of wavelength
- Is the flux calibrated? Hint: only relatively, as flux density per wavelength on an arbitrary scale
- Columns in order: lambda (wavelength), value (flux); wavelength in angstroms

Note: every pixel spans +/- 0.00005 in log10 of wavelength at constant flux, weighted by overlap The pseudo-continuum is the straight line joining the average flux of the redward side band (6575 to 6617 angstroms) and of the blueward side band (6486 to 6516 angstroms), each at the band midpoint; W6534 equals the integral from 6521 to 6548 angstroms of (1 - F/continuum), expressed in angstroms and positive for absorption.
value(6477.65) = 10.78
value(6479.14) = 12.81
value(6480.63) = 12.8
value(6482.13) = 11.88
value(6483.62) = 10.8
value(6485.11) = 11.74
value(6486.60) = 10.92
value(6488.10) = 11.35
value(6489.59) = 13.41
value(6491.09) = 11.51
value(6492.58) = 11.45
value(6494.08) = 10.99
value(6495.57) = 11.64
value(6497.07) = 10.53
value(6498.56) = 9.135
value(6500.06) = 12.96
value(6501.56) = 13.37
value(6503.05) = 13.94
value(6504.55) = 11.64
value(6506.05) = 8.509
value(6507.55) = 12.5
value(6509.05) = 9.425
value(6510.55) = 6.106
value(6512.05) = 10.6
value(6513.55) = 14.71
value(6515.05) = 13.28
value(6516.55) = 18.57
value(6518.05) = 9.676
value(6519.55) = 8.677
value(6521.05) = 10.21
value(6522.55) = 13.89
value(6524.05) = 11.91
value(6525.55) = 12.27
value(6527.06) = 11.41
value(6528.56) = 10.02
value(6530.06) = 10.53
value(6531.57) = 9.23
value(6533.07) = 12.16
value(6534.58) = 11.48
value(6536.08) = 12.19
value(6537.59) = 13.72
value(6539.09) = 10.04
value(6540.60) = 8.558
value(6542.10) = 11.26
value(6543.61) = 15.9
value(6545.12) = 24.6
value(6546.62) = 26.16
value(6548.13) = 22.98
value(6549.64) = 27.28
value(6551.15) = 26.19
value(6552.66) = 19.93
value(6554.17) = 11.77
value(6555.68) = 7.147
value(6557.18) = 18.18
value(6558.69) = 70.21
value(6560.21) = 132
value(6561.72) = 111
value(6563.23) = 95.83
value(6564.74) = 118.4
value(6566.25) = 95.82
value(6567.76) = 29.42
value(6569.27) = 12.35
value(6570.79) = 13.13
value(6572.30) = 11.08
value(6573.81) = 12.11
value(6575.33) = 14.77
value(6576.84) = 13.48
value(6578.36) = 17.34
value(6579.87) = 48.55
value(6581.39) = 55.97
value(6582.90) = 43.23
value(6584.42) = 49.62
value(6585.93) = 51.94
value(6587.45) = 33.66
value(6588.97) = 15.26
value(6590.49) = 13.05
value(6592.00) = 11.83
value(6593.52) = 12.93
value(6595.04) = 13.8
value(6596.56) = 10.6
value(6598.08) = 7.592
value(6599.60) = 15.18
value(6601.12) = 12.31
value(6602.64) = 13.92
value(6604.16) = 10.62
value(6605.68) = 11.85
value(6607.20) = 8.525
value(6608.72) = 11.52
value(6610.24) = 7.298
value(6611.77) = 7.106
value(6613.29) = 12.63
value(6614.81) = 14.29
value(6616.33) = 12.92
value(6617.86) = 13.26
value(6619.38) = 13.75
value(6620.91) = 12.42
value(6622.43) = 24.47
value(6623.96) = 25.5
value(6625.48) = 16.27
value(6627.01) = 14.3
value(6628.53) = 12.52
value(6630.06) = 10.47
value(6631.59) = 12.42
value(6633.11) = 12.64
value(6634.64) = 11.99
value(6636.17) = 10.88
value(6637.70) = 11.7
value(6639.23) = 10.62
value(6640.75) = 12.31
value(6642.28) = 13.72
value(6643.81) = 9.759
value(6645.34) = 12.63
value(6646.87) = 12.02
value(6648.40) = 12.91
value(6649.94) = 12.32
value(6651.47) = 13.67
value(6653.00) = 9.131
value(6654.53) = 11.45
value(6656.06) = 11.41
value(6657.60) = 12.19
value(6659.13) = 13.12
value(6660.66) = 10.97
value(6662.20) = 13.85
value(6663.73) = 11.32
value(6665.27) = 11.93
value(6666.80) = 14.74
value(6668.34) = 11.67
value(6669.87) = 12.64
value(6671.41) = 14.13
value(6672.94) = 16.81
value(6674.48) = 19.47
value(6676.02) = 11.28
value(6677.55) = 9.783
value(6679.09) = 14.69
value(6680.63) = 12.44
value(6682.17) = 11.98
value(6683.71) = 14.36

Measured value 2.03 angstroms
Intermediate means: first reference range 11.4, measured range 13.4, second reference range 19.8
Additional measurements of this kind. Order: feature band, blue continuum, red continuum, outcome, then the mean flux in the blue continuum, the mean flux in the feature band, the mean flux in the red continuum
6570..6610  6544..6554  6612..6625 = -2.36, 23.5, 20.3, 15.8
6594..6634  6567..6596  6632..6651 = 9.93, 24.8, 13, 12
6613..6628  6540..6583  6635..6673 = 3.83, 38.5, 16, 12.2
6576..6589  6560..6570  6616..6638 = 5.20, 82.7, 37.6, 14.4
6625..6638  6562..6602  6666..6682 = 5.77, 32.8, 12.5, 13.7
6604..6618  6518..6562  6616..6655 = 4.24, 22.7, 10.9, 13.3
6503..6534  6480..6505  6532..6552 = 6.69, 11.8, 11.3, 17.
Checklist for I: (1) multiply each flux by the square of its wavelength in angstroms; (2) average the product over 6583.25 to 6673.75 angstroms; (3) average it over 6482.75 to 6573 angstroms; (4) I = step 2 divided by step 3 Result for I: 0.66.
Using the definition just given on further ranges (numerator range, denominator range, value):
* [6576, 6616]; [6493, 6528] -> 1.78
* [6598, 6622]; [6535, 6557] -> 0.71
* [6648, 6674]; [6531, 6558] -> 0.81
